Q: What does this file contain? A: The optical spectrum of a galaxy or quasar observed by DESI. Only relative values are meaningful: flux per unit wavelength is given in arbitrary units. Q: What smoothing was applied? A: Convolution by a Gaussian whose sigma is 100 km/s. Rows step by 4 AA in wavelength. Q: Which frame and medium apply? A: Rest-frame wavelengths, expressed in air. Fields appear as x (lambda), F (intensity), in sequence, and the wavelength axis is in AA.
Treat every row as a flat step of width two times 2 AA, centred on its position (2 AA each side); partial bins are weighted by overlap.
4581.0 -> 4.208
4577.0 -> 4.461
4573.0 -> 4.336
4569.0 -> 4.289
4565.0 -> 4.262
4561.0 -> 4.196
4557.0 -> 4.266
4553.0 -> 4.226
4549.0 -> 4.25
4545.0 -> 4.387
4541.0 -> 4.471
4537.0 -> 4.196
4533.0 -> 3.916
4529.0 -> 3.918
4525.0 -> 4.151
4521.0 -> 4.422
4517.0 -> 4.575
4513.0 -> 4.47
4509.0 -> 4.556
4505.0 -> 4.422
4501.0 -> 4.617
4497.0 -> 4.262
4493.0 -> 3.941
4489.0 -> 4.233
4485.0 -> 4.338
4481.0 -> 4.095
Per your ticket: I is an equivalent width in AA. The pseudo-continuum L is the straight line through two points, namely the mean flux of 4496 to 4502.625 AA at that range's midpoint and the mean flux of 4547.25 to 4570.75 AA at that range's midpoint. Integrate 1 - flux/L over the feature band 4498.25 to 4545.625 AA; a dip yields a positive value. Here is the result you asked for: 0.42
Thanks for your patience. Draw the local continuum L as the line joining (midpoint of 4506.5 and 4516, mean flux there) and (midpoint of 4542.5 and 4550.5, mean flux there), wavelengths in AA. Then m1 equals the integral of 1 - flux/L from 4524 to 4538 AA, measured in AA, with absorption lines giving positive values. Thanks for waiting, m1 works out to 1.2 AA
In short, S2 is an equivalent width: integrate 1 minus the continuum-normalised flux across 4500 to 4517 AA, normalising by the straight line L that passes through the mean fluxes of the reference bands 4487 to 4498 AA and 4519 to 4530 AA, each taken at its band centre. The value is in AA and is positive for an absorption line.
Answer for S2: -1.5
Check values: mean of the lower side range 4.13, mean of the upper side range 4.19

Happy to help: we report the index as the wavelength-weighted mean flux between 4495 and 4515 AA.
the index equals 4.47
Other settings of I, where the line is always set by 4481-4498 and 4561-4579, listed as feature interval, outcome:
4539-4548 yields -0.3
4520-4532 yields 0.3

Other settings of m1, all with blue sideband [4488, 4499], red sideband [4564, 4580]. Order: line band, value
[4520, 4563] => 0.4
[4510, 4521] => -0.8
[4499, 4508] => -0.8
